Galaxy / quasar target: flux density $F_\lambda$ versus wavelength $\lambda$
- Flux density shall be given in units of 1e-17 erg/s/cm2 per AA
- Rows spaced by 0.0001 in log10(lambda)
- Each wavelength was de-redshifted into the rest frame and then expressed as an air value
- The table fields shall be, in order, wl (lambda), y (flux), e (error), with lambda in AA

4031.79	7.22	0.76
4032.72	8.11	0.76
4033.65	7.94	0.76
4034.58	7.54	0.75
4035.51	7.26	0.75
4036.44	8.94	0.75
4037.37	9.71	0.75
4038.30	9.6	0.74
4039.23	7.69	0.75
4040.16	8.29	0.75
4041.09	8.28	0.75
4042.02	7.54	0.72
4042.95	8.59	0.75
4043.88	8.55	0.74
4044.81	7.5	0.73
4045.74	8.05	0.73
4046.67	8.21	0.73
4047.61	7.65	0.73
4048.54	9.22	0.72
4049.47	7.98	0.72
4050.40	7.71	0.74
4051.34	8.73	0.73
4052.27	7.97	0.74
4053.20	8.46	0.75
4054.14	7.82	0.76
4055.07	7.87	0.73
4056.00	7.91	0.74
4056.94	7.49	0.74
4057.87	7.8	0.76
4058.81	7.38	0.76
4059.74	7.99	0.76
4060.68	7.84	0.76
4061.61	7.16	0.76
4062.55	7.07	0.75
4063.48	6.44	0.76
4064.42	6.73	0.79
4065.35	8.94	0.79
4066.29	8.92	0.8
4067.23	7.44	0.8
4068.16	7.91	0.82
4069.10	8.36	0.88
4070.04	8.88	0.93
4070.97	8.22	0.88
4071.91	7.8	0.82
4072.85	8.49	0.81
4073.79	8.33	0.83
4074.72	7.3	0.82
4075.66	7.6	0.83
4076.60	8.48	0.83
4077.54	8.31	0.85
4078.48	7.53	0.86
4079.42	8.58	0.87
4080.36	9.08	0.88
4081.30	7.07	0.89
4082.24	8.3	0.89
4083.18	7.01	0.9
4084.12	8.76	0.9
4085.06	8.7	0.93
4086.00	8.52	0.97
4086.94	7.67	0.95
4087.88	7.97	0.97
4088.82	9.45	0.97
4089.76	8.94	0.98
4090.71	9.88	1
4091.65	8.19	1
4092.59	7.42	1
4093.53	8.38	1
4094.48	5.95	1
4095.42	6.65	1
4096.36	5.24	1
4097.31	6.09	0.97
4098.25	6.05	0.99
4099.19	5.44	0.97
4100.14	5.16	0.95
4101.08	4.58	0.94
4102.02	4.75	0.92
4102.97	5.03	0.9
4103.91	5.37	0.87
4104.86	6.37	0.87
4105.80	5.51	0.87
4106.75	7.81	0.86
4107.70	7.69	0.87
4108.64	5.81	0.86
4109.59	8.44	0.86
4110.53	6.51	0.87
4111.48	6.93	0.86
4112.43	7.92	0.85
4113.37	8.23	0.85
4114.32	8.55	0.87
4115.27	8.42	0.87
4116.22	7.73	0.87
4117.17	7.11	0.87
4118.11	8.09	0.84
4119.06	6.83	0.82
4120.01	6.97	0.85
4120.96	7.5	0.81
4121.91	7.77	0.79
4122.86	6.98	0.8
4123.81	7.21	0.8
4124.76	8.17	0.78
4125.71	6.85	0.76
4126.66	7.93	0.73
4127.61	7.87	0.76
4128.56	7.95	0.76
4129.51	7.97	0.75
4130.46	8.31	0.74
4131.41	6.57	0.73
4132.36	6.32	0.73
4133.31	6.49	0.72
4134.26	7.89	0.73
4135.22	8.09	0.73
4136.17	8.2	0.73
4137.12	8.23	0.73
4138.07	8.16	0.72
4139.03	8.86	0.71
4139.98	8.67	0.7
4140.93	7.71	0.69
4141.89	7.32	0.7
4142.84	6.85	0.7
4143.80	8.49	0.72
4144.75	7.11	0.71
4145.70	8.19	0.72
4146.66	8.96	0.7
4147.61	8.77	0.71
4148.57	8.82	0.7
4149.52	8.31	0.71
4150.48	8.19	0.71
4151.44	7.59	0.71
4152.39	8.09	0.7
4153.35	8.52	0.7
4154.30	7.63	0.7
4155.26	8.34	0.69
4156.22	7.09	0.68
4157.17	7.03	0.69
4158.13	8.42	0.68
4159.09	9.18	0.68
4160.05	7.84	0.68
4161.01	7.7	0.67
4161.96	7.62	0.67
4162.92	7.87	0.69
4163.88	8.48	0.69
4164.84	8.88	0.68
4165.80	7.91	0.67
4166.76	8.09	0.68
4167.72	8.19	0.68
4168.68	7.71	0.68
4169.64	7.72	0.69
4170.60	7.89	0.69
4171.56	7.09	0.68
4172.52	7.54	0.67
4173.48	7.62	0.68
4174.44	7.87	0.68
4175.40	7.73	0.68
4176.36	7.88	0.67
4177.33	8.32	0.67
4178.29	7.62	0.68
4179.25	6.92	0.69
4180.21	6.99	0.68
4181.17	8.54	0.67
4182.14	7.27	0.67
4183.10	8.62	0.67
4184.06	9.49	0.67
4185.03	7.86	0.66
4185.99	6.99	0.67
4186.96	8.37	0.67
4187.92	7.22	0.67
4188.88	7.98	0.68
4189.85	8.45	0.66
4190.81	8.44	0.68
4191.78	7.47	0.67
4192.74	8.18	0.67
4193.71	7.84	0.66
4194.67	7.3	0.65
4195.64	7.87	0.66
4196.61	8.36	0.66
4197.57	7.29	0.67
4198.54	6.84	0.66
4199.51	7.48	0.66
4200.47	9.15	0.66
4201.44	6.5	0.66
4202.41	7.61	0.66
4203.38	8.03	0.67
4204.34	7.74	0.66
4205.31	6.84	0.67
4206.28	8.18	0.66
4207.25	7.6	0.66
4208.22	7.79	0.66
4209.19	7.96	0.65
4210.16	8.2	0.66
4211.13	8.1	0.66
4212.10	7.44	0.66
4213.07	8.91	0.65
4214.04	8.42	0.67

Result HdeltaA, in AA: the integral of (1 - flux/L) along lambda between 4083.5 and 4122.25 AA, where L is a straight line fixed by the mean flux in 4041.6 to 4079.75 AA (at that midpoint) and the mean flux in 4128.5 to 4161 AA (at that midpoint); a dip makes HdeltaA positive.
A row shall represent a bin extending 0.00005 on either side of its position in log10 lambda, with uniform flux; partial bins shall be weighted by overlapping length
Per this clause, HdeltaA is 3.8 AA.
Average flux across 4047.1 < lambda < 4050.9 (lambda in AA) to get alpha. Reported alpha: 8.13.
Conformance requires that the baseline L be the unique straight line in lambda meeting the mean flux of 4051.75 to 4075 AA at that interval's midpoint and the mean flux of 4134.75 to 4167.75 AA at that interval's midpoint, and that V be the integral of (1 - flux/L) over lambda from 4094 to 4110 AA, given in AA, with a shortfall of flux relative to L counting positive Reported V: 3.98 AA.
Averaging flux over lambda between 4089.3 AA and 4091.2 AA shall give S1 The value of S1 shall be 9.37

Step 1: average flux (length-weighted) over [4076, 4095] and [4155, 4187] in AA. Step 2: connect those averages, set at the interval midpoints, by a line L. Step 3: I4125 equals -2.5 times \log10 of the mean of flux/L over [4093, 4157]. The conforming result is 0.10 mag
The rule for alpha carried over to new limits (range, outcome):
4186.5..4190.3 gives 8.01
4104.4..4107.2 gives 6.56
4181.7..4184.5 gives 8.48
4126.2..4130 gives 7.94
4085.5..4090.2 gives 8.52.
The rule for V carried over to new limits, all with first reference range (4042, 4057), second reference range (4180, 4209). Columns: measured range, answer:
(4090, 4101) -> 1.8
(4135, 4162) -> -0.6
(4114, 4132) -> 0.8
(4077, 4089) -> -0.2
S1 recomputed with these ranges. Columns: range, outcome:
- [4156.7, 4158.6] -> 7.71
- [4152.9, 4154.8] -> 8.08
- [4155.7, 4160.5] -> 7.91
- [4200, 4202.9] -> 7.73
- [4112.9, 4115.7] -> 8.39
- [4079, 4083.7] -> 8.01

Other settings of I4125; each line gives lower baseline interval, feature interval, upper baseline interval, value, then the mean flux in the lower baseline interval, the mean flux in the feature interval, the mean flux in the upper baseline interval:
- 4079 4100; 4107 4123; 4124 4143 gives 0.03 mag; 7.65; 7.51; 7.73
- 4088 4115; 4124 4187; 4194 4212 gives -0.08 mag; 6.89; 7.9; 7.71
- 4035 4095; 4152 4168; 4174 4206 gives -0.03 mag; 8.09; 8.05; 7.79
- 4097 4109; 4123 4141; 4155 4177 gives -0.15 mag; 5.82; 7.75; 7.9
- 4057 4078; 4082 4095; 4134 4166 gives -0.04 mag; 7.88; 8.22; 8.09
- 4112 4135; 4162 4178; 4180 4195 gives -0.01 mag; 7.57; 7.91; 7.96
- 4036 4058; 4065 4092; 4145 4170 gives -0.01 mag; 8.24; 8.29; 8.11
